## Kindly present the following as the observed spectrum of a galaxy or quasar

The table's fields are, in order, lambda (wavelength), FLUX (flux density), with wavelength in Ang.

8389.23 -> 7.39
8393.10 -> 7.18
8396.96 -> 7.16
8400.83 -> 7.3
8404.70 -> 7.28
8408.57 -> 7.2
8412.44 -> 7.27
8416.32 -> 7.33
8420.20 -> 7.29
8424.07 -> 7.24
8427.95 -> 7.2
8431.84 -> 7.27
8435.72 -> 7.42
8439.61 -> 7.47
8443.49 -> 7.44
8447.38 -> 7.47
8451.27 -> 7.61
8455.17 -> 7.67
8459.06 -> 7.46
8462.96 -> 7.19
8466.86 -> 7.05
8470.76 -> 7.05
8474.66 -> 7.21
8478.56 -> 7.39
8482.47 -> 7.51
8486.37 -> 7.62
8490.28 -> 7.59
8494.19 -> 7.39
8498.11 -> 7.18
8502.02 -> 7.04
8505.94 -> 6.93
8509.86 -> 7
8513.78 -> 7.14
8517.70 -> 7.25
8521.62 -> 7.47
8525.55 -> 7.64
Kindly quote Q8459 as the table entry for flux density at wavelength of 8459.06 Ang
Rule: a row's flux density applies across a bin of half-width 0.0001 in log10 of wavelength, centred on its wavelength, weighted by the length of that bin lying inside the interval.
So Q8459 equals 7.46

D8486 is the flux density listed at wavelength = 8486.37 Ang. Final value 7.62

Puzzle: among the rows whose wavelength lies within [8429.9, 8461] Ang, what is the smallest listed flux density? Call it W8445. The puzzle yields 7.27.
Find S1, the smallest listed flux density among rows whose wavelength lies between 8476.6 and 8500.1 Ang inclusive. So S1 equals 7.18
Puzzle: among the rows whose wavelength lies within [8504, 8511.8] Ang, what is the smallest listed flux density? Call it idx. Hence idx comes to 6.93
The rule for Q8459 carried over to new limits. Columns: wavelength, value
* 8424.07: 7.24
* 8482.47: 7.51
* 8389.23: 7.39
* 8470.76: 7.05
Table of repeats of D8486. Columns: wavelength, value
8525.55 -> 7.64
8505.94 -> 6.93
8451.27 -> 7.61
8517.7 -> 7.25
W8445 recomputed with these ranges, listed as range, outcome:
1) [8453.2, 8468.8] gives 7.05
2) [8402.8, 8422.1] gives 7.2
